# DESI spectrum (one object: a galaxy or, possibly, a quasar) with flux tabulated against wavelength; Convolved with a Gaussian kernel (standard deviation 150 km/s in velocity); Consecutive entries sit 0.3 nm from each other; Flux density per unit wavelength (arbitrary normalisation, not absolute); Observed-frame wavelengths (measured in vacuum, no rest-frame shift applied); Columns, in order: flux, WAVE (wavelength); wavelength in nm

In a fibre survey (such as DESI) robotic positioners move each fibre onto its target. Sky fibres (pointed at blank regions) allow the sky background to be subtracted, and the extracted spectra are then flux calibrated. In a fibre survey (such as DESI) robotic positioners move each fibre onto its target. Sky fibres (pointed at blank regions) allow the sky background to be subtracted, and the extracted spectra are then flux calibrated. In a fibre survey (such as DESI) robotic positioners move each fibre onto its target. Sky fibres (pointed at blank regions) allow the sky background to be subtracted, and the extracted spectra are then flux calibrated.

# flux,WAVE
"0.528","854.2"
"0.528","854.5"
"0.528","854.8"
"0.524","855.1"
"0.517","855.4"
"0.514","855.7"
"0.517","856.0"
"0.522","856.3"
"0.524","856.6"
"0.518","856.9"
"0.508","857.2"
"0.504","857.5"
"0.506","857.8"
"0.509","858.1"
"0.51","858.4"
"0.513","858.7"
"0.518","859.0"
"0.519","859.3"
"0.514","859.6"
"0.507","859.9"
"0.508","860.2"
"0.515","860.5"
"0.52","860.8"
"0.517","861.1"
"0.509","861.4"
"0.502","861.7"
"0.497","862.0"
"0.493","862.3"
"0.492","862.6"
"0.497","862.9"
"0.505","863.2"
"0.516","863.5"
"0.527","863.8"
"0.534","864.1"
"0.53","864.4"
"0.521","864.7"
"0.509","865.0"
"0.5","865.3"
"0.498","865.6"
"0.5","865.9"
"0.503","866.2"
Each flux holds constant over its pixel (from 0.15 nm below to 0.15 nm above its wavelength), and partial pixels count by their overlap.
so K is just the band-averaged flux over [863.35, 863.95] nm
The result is 0.521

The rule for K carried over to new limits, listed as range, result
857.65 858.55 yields 0.508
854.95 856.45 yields 0.519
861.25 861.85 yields 0.506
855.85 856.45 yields 0.519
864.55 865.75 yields 0.507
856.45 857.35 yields 0.517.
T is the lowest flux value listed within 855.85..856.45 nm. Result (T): 0.517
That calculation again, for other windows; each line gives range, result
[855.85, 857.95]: 0.504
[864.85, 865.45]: 0.5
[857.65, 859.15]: 0.506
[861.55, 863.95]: 0.492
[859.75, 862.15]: 0.497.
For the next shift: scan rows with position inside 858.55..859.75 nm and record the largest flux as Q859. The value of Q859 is 0.519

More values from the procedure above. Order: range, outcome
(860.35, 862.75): 0.52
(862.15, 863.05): 0.497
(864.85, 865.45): 0.509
